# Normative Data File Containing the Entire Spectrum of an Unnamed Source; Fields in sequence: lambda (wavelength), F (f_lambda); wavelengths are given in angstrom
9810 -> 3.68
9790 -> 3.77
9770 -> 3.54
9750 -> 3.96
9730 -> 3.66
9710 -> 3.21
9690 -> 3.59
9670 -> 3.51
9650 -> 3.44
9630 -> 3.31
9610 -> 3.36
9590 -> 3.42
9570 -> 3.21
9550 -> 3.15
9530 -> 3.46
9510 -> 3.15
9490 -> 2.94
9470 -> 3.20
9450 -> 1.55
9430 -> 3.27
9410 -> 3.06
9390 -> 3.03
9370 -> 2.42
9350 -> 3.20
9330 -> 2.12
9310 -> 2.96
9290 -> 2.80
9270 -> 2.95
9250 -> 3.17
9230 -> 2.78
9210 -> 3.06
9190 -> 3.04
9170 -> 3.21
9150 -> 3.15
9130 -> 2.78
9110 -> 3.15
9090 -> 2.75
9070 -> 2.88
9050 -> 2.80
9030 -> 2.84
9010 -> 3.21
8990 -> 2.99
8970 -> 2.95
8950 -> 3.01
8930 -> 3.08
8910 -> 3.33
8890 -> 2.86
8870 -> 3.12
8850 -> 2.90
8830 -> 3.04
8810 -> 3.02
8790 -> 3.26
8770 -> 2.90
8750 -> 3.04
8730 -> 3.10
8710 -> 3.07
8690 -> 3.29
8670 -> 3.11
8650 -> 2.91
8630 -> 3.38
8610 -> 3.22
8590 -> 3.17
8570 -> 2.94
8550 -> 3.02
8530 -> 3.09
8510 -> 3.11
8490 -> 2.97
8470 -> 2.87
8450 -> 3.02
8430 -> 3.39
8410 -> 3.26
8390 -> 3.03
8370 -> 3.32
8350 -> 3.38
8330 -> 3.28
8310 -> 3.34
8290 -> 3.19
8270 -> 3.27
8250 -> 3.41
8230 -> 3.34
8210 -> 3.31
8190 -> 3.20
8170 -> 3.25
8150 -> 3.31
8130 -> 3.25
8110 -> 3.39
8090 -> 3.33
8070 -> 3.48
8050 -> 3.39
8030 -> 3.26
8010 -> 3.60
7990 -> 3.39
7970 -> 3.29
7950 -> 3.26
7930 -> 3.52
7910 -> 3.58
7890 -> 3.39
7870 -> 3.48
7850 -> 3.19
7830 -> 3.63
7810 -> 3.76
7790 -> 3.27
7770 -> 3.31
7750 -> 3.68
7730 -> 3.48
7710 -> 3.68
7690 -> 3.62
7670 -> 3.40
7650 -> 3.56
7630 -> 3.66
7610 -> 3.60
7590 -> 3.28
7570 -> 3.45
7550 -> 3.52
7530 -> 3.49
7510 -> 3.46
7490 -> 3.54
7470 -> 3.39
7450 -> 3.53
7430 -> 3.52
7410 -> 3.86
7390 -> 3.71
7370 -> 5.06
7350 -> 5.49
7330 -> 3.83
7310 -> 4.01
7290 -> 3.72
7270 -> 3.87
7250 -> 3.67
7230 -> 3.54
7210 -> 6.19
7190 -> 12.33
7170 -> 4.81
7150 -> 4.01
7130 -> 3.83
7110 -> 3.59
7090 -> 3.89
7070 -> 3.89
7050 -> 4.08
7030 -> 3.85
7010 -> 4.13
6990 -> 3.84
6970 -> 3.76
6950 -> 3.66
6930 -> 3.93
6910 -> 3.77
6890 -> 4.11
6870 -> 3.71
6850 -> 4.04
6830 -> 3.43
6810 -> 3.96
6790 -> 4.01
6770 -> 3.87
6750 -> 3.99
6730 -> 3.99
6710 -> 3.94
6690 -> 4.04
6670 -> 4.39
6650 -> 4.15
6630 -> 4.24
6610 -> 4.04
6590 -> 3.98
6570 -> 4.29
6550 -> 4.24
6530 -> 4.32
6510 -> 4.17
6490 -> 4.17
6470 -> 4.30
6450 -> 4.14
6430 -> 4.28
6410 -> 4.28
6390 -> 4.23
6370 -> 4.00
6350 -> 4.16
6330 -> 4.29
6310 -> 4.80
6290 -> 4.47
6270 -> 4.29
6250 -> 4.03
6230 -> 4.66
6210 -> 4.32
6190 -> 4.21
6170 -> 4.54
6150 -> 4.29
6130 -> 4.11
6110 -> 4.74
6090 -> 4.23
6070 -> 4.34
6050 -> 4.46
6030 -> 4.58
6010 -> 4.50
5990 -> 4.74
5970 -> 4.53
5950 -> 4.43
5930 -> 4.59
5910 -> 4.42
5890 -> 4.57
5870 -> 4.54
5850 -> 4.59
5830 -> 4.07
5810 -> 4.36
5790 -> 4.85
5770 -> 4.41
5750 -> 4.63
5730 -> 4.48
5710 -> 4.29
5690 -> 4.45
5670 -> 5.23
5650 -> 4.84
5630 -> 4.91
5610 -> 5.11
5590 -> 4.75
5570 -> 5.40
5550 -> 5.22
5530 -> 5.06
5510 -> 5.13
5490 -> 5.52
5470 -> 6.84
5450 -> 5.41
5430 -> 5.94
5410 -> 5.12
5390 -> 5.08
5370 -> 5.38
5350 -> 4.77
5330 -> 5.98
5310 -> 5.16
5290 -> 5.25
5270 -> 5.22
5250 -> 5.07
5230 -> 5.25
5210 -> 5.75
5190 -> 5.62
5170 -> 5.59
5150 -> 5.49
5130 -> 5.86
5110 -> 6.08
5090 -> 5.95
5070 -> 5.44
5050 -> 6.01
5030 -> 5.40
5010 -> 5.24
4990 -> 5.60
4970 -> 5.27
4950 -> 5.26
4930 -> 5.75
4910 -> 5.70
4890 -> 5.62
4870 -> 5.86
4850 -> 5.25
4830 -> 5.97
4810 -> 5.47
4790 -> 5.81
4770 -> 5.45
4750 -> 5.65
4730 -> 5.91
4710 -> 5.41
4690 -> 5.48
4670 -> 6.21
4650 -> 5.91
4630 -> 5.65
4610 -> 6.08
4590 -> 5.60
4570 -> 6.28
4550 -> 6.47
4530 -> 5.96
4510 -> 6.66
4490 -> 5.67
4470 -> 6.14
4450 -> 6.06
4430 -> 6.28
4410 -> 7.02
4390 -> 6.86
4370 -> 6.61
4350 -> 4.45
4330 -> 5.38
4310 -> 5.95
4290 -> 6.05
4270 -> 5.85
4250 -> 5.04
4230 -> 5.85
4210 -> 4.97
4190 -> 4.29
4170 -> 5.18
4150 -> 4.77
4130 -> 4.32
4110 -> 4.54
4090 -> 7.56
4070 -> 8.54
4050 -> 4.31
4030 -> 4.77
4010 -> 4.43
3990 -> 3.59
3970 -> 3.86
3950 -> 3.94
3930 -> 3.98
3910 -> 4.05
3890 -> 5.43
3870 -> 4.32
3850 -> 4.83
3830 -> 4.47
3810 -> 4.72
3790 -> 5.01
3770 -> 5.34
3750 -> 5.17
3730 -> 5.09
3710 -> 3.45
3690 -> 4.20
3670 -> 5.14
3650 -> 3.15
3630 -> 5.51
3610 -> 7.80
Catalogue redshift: 0.09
